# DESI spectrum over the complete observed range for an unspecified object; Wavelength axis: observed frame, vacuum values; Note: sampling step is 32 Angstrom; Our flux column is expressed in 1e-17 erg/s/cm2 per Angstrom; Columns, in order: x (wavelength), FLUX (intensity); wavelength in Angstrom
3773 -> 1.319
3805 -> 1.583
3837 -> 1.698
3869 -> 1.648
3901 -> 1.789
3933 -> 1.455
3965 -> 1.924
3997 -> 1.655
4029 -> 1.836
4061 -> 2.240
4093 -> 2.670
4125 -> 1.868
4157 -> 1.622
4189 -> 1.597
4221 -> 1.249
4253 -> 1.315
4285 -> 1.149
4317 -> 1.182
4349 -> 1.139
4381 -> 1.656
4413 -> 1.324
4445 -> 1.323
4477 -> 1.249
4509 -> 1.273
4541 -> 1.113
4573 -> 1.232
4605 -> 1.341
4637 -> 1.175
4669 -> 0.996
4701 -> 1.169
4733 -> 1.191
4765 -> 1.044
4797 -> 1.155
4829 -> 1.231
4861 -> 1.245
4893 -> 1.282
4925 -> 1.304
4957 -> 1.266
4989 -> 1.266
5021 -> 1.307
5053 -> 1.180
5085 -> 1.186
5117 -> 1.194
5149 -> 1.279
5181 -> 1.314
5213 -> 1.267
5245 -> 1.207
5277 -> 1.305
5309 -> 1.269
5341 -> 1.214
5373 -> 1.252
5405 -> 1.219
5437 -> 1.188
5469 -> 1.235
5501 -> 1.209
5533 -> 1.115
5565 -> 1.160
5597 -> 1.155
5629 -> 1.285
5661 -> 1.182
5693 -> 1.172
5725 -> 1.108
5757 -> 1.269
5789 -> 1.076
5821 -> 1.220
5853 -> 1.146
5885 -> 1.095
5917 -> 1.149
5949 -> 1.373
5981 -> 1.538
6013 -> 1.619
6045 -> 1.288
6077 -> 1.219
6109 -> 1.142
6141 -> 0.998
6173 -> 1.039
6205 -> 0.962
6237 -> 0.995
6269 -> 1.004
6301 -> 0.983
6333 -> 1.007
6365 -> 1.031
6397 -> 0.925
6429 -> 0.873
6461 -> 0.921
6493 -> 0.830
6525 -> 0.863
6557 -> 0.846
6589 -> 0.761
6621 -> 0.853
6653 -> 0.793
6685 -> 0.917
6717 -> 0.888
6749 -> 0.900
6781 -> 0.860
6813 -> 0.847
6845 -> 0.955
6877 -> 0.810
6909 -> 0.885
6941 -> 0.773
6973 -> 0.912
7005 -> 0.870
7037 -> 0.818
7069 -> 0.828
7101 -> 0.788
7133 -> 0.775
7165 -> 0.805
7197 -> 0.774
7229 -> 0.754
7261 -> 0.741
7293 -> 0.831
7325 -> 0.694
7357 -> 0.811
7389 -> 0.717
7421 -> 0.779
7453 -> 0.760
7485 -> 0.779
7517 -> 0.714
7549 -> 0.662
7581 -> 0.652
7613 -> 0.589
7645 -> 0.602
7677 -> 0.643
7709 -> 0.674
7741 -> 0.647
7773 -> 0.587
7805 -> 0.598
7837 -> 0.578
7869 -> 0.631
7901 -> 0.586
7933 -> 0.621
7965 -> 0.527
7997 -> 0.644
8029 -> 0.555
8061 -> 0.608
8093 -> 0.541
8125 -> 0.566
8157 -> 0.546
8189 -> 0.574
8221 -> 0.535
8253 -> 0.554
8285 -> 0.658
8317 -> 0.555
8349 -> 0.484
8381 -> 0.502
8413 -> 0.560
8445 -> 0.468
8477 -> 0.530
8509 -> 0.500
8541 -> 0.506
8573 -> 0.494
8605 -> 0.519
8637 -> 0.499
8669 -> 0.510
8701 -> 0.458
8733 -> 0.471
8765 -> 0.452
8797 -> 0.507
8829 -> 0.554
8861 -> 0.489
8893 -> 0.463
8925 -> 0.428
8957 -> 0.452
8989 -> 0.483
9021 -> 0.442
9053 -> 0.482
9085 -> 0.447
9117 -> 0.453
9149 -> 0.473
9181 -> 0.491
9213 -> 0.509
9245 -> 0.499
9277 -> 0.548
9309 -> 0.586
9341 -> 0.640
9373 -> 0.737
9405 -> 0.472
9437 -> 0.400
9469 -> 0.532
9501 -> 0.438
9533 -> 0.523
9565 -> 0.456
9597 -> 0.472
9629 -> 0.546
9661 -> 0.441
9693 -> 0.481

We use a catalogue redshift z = 1.143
